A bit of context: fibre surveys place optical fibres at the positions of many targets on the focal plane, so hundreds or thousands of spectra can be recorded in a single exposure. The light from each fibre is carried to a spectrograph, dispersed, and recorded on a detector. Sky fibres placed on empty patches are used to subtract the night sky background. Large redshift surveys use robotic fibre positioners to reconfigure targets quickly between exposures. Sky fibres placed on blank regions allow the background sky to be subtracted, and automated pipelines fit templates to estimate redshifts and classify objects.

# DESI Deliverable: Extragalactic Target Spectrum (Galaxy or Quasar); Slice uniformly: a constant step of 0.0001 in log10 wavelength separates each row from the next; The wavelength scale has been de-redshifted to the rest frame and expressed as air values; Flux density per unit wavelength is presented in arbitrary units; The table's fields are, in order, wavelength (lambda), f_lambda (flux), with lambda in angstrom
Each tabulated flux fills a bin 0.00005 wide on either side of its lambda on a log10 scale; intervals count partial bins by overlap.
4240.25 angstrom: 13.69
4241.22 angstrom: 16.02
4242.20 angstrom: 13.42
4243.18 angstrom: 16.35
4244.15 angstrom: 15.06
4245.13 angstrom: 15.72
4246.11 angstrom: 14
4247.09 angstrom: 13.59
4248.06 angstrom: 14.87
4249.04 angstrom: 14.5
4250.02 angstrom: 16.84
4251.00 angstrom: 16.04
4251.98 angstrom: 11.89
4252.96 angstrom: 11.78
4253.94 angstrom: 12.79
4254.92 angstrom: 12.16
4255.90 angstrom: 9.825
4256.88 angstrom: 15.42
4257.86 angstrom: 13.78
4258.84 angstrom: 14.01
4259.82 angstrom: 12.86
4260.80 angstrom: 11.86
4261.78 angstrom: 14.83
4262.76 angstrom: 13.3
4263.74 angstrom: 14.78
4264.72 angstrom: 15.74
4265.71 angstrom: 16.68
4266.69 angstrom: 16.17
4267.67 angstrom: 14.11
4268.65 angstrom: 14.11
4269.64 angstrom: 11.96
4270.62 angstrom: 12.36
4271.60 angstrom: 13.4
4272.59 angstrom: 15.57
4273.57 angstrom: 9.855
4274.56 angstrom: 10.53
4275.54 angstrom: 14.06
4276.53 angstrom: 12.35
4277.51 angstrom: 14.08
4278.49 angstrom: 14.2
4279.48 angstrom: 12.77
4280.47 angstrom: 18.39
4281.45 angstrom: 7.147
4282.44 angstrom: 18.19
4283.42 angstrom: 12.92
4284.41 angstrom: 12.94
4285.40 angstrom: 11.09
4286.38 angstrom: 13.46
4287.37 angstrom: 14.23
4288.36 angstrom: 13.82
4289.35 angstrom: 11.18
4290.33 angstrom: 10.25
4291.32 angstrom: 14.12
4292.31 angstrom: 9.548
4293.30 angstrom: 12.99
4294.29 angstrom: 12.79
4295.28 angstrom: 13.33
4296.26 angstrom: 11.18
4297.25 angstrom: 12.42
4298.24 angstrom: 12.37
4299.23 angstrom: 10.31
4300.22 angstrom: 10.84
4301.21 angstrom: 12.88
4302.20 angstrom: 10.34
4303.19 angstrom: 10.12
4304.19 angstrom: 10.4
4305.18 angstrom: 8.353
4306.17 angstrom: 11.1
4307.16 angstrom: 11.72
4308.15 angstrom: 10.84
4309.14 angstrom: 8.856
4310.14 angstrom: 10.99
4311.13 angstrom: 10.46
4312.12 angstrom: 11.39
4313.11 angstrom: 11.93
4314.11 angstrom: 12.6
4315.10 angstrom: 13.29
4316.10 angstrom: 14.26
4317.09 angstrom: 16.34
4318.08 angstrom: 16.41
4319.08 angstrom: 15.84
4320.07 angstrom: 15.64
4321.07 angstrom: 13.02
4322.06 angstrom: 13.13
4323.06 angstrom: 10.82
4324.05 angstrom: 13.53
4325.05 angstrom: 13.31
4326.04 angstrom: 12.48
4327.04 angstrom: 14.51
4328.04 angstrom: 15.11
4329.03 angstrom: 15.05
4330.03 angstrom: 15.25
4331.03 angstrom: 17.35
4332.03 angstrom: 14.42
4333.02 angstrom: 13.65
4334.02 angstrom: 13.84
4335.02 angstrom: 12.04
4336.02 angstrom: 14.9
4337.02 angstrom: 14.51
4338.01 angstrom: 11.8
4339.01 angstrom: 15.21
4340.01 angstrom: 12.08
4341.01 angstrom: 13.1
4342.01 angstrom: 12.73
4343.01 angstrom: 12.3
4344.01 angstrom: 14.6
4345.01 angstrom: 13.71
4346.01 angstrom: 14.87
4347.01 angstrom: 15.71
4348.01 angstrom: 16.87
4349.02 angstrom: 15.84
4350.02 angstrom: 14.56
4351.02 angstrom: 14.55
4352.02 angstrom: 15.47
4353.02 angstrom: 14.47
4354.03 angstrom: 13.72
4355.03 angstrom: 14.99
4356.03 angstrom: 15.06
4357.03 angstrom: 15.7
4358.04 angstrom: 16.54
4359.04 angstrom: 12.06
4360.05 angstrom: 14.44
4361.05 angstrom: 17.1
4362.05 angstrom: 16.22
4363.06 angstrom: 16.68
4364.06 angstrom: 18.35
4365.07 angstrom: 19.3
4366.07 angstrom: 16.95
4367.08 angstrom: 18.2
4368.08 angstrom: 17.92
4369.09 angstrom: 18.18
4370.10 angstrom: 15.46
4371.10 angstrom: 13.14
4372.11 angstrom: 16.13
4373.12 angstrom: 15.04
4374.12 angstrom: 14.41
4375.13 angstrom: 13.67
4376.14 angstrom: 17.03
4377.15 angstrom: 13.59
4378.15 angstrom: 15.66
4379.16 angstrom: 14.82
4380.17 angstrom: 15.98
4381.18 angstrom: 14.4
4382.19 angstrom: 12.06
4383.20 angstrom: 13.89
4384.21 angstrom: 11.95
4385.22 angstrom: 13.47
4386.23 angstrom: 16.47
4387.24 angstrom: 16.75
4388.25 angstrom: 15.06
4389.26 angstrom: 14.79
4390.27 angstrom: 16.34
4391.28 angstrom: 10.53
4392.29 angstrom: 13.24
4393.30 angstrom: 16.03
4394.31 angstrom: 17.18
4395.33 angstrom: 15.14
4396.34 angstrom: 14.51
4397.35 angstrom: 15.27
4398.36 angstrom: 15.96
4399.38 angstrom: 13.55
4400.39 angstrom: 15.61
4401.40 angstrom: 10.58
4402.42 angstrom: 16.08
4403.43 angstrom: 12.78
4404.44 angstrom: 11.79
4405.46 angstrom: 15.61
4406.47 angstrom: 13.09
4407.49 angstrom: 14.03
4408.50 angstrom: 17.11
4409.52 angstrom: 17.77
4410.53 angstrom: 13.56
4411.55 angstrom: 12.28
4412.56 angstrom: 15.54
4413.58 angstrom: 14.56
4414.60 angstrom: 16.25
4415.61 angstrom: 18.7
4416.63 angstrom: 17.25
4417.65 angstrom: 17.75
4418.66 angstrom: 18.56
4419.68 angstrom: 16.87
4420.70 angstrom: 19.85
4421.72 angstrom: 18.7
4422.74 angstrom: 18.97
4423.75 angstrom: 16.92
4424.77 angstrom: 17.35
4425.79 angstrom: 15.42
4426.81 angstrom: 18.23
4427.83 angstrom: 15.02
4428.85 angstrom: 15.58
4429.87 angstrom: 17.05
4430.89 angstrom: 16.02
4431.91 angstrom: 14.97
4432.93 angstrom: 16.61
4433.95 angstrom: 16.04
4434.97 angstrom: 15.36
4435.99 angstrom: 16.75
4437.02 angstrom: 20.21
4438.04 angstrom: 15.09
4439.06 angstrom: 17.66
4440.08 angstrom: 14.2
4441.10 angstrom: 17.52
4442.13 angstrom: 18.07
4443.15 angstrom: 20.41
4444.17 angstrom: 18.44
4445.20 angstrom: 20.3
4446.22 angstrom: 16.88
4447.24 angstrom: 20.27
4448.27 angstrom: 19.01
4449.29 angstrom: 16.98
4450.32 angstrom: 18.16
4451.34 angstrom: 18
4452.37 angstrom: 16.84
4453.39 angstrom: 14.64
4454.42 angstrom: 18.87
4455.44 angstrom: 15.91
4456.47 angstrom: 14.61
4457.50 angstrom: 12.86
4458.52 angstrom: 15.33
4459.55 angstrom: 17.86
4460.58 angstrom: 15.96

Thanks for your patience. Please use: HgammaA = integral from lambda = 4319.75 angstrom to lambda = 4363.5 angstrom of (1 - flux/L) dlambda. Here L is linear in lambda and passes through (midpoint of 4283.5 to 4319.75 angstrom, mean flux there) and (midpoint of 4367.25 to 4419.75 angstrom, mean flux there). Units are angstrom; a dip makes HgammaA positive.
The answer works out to -3.18 angstrom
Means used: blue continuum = 12.1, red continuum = 15.1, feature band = 14.4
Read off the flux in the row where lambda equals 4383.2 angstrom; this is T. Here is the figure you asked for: 13.89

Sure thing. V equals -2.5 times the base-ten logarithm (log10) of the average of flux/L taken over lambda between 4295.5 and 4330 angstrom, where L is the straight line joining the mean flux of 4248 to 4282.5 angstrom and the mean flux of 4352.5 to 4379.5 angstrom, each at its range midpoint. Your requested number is 0.18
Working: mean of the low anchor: 13.6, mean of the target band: 12.5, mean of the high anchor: 15.7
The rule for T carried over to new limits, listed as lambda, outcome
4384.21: 11.95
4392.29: 13.24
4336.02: 14.9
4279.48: 12.77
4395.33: 15.14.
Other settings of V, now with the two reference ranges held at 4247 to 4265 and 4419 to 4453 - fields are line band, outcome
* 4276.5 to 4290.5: 0.08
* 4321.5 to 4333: 0.08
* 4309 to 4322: 0.13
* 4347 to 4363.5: 0.03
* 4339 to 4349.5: 0.09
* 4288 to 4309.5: 0.27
